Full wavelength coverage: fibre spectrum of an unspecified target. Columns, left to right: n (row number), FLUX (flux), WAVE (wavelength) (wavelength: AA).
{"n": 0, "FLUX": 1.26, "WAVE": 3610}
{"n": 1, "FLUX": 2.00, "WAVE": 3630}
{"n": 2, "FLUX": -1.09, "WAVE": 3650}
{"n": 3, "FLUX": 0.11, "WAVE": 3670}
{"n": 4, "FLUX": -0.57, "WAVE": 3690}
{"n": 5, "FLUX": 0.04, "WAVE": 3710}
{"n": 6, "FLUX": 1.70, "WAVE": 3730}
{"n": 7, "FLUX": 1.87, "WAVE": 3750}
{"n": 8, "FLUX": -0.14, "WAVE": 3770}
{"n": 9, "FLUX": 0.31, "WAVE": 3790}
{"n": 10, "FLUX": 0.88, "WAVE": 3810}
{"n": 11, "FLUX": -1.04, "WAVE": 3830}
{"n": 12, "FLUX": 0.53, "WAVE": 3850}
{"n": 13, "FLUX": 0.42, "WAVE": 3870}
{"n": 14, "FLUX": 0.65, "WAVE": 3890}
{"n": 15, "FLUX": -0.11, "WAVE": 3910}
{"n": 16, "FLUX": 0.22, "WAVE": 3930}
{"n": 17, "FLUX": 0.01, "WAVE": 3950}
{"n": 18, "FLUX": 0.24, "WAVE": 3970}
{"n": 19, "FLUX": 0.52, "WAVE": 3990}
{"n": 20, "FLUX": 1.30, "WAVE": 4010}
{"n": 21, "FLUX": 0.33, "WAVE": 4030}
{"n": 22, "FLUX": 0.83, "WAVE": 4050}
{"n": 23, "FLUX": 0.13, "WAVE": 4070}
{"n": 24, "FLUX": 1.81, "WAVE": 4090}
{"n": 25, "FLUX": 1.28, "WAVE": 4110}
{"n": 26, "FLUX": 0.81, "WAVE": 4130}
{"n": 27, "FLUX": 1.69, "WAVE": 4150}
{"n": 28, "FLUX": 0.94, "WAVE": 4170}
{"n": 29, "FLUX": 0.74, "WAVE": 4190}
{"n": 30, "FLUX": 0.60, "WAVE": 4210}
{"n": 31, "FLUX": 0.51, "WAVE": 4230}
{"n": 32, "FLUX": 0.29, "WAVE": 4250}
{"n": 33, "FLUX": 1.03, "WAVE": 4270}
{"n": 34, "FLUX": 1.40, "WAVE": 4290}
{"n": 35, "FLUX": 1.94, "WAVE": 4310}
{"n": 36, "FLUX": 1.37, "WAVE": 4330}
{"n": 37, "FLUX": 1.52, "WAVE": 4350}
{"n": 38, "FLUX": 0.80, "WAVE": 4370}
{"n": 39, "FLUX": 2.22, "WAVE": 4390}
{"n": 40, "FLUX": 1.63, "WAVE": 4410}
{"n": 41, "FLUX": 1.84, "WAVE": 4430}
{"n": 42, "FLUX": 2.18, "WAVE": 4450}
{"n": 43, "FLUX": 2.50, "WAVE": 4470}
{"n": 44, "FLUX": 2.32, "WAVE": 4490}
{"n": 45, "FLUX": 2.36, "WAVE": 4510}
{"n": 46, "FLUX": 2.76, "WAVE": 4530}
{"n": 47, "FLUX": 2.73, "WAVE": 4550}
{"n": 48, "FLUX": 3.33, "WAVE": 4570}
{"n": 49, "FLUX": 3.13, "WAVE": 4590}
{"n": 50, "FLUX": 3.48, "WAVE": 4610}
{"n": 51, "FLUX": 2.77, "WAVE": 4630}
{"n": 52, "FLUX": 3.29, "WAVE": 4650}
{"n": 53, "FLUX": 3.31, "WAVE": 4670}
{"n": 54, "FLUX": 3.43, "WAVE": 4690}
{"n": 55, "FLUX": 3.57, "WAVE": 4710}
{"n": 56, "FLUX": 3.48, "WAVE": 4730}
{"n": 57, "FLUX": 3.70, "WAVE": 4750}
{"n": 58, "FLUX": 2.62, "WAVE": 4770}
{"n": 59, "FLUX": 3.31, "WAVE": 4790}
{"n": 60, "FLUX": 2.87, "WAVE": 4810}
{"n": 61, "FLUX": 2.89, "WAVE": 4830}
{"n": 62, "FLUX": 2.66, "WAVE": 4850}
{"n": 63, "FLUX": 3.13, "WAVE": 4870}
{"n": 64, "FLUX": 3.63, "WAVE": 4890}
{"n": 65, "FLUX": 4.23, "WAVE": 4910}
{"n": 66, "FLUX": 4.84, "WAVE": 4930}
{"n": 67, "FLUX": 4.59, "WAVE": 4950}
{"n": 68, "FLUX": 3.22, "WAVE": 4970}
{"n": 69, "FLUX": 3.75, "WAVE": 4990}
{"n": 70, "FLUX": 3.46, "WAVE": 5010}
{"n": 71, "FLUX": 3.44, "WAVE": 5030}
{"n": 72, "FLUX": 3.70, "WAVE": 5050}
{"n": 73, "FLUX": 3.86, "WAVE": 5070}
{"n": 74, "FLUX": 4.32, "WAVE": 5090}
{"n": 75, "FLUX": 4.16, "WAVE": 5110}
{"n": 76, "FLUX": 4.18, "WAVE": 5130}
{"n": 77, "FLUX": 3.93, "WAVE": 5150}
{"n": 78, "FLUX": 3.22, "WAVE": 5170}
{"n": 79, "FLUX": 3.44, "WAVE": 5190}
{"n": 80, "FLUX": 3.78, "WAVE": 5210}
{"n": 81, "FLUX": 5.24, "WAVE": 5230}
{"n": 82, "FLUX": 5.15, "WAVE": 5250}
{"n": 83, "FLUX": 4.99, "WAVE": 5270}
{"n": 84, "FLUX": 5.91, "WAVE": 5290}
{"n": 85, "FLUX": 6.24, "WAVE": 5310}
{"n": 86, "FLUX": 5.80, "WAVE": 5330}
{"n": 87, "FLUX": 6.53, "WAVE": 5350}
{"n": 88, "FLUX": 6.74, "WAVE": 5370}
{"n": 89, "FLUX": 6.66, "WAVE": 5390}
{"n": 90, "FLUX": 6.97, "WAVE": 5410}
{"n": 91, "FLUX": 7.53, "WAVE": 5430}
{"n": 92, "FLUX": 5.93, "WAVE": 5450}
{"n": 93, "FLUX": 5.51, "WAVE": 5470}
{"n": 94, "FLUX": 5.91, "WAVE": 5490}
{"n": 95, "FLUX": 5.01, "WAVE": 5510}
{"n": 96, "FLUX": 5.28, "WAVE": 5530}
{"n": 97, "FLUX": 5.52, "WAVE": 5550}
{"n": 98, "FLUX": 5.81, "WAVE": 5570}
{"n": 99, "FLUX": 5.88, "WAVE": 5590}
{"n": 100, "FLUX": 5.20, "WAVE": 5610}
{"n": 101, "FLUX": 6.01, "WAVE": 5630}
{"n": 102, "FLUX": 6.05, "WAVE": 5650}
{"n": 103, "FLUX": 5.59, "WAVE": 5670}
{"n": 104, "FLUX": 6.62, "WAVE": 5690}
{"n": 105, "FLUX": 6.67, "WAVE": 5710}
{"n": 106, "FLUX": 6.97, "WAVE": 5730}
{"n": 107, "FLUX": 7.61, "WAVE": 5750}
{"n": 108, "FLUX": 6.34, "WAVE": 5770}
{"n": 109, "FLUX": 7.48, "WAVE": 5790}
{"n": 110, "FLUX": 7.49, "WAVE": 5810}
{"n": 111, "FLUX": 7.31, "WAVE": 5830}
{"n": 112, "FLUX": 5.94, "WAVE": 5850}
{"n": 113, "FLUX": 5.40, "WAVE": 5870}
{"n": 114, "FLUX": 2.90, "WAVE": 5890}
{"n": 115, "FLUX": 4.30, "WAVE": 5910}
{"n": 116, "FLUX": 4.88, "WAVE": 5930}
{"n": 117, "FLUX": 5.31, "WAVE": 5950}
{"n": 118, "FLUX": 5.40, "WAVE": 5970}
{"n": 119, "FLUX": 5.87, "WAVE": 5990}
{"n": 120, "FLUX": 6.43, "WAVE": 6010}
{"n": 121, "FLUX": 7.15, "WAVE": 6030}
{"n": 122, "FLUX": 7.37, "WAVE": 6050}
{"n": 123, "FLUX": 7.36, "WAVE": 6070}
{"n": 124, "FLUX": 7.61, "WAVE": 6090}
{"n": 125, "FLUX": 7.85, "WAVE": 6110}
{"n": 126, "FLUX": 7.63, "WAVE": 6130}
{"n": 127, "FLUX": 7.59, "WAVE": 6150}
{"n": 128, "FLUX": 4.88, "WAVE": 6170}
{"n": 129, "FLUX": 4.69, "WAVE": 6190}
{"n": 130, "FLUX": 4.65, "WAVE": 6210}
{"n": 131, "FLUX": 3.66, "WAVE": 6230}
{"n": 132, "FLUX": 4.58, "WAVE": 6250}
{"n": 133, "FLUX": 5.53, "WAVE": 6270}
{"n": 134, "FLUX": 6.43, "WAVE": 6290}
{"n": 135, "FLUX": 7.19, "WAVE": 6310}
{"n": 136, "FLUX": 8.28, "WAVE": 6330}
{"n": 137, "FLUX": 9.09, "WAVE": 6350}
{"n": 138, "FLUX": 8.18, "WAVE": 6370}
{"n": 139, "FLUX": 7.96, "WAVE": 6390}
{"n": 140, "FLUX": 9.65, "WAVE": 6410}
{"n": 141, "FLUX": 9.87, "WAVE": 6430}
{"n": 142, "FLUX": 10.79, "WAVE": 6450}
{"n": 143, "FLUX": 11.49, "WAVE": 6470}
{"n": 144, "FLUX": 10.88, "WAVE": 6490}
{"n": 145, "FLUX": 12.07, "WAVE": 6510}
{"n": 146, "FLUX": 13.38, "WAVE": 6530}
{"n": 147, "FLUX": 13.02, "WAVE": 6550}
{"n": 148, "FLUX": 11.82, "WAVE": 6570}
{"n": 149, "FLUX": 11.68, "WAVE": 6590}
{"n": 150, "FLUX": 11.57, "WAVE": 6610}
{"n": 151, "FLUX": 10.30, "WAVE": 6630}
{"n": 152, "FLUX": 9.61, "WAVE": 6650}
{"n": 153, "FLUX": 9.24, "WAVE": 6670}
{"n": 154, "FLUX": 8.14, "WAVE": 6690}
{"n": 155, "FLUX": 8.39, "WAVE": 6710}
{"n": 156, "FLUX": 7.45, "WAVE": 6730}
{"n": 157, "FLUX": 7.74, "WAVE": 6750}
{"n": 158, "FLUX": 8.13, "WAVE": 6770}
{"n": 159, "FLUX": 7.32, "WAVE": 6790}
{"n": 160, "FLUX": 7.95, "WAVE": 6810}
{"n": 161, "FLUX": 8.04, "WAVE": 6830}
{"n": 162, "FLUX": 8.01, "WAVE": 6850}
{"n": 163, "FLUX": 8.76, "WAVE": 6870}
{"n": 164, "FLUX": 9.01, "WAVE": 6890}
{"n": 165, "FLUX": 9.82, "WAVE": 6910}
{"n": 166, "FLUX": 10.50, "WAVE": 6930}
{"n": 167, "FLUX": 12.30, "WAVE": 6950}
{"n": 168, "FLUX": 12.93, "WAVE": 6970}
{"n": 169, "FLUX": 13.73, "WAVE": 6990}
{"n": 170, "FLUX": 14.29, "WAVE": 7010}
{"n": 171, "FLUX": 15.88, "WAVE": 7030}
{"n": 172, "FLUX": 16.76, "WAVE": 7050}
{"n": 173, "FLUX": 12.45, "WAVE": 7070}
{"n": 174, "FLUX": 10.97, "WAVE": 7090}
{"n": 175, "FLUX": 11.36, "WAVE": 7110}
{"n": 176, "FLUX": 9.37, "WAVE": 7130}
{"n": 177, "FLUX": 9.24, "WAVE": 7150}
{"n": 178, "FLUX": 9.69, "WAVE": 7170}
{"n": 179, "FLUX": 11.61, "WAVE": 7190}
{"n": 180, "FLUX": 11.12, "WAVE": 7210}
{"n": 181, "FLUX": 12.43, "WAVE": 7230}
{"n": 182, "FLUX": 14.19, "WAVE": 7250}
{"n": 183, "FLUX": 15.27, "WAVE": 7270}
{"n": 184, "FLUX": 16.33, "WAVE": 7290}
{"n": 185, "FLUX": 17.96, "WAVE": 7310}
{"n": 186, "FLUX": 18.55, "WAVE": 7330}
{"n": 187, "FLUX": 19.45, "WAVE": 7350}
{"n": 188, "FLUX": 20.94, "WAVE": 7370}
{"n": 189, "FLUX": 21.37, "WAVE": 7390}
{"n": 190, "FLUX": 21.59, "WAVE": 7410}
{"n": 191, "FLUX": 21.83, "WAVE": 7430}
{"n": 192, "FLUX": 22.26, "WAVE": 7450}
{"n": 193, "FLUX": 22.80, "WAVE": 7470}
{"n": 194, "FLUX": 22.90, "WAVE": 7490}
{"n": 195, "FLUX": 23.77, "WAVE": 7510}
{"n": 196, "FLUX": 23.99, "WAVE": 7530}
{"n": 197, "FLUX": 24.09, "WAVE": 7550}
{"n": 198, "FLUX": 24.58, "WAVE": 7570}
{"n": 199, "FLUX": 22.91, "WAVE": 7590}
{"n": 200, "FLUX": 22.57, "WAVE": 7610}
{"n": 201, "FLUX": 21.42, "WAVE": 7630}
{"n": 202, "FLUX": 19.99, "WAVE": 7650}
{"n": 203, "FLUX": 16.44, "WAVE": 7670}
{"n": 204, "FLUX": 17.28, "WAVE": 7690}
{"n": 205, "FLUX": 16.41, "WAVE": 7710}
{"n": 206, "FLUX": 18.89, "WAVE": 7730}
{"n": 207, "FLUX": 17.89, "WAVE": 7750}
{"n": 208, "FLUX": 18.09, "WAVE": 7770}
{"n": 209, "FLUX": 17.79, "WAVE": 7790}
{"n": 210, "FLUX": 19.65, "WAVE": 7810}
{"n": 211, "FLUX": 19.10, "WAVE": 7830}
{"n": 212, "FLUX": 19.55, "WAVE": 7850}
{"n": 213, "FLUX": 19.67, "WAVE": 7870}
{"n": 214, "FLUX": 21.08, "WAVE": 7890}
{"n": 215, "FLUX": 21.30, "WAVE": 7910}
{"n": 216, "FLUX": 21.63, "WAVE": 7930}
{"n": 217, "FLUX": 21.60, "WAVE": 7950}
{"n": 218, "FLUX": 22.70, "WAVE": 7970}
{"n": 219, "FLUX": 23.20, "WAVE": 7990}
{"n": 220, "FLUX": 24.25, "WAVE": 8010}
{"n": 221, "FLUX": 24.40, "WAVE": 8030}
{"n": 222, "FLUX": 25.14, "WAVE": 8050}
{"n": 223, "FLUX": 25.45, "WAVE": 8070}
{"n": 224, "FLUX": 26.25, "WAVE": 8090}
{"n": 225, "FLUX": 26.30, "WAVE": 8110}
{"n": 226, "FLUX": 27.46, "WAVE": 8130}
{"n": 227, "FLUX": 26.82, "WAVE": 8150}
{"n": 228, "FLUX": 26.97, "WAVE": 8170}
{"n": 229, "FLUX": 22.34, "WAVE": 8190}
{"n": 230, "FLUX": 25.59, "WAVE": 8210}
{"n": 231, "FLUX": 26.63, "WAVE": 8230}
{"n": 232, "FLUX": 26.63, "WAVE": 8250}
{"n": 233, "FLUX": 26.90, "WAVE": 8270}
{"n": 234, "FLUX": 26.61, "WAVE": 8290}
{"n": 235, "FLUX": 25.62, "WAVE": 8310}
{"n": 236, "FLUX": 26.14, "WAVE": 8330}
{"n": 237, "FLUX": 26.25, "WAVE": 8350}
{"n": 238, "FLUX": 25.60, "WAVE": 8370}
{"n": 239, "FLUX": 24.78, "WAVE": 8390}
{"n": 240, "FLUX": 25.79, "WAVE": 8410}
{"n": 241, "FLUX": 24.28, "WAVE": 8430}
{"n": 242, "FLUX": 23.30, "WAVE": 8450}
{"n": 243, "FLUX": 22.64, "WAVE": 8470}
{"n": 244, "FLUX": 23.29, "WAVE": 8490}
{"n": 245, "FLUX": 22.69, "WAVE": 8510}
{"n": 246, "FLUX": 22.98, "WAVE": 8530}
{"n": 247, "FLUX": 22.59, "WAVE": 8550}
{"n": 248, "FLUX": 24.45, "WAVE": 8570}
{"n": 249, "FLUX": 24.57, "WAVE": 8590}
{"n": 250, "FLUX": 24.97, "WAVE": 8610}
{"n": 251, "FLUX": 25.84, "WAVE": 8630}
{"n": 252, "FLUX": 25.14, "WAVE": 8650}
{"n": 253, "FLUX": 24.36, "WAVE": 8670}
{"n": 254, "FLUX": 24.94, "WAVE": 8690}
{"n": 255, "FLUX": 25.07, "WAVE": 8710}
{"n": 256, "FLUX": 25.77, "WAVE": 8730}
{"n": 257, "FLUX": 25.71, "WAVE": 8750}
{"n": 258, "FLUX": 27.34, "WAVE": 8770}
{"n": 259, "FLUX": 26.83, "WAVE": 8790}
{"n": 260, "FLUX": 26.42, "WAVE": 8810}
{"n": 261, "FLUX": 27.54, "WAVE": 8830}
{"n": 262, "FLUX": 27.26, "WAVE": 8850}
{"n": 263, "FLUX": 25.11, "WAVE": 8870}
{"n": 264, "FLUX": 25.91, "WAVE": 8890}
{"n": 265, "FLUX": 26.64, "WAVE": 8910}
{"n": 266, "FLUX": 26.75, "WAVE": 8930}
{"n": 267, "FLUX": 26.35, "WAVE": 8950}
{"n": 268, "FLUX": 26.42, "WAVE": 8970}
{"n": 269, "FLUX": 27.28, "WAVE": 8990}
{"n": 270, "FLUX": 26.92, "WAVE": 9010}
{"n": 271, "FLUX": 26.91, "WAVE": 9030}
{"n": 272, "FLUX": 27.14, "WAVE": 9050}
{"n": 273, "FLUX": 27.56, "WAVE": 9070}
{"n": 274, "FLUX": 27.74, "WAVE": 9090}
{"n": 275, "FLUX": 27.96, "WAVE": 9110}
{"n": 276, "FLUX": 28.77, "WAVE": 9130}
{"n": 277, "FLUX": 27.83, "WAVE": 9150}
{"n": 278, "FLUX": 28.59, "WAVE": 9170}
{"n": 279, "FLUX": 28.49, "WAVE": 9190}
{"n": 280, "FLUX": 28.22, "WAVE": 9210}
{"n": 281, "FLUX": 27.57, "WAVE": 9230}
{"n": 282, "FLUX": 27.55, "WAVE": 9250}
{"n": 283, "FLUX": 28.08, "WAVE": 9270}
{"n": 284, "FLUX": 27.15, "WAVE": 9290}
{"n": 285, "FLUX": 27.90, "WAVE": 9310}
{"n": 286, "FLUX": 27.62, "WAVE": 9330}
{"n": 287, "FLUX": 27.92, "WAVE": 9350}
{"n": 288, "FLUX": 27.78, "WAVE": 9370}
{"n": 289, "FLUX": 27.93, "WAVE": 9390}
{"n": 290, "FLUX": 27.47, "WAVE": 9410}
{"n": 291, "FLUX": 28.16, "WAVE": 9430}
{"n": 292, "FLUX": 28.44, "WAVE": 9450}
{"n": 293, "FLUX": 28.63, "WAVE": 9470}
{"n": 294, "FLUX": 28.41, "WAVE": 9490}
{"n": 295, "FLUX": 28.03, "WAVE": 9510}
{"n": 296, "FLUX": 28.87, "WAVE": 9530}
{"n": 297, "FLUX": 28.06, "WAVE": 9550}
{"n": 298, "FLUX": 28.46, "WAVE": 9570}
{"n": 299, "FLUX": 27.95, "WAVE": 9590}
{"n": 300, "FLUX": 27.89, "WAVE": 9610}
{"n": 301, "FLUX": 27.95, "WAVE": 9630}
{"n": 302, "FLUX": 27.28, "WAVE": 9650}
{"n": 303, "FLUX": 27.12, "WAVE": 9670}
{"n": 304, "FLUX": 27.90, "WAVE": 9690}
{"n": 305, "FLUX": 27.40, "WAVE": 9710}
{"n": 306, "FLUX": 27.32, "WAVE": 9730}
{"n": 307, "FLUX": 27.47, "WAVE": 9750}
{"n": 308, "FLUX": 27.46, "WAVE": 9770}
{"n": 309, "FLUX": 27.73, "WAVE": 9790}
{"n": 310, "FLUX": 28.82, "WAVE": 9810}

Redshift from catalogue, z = 0.000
